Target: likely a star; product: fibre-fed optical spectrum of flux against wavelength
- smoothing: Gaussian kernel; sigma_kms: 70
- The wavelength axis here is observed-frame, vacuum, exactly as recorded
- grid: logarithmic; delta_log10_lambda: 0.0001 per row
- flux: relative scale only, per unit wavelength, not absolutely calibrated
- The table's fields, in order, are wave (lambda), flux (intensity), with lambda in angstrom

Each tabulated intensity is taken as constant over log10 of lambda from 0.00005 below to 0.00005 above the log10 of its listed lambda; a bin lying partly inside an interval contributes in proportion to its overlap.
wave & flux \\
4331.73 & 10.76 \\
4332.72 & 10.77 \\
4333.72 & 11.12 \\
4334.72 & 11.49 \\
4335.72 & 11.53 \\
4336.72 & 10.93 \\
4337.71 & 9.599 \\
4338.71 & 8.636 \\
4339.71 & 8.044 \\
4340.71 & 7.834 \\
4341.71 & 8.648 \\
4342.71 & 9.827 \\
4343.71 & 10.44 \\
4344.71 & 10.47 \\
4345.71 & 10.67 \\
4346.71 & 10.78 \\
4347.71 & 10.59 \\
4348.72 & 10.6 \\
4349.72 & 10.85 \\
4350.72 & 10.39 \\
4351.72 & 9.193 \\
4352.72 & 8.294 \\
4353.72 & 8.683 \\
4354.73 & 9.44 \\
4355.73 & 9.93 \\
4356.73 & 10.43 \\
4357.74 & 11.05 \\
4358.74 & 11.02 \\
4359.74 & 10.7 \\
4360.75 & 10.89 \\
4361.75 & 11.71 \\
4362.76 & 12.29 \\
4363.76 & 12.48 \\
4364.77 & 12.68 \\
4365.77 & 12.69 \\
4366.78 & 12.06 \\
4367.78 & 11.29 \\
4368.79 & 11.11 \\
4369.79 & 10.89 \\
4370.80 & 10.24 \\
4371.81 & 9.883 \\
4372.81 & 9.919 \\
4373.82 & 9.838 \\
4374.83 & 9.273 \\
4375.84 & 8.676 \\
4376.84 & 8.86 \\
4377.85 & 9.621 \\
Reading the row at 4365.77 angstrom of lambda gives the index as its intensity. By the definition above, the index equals 12.69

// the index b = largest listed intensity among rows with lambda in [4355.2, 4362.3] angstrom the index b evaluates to 11.71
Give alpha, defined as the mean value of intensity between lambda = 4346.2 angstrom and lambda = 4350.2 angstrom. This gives 10.7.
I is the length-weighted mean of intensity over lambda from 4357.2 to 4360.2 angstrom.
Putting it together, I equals 10.9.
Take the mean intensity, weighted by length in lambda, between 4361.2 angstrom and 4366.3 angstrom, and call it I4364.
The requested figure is 12.4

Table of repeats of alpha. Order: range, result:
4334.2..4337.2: 11.3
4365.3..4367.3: 12.4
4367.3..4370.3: 11.1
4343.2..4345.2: 10.5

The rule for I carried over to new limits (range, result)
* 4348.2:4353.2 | 9.87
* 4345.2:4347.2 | 10.7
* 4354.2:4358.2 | 10.2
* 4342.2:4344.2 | 10.1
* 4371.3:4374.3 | 9.88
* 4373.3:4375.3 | 9.54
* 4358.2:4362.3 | 11.1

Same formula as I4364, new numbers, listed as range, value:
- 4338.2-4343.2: 8.59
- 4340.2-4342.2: 8.23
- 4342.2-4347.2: 10.4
